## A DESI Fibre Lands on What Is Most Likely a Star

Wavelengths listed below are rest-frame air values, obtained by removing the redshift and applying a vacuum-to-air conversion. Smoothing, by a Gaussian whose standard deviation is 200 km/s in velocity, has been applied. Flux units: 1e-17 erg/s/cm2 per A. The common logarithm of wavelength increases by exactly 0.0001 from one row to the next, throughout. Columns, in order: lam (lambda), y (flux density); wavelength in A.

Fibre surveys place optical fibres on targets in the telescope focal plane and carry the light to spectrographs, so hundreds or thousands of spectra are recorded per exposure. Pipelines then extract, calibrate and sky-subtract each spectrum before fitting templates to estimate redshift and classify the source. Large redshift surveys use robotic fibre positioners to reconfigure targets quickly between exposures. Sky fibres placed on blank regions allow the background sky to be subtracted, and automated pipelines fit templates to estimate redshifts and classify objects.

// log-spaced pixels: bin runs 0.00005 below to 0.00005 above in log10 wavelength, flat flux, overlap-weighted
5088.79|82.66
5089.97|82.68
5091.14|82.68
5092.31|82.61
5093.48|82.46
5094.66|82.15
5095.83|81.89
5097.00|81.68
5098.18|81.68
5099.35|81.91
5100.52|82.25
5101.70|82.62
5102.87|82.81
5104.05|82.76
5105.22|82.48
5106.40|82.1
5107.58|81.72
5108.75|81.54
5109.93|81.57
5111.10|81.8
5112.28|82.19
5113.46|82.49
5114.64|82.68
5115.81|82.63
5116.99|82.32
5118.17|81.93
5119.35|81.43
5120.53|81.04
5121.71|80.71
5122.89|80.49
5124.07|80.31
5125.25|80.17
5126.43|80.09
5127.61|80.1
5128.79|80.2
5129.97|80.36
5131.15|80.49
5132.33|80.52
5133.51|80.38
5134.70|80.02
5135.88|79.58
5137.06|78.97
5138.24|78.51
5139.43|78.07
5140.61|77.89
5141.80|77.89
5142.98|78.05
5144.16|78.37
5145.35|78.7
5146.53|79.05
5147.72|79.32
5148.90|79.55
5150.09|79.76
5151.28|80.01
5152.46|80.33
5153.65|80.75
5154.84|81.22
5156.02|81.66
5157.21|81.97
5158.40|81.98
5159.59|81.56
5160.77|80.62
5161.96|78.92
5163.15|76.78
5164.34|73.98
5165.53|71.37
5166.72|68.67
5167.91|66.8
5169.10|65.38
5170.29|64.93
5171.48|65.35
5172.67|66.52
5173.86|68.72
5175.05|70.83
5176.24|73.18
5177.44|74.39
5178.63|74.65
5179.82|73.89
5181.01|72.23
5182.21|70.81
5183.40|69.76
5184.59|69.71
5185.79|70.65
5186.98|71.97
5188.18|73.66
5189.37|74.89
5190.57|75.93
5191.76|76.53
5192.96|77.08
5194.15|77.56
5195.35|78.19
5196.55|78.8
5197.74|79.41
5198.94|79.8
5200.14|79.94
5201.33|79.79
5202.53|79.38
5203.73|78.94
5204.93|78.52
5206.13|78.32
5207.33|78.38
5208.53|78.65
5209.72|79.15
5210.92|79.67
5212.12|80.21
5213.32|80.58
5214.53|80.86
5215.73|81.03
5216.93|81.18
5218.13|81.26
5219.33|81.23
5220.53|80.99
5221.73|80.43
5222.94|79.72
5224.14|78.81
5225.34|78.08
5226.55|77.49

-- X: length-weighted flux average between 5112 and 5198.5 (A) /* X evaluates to 77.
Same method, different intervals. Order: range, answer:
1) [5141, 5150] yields 78.7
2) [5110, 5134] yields 81.1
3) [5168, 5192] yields 71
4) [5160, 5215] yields 74.9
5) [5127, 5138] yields 80.1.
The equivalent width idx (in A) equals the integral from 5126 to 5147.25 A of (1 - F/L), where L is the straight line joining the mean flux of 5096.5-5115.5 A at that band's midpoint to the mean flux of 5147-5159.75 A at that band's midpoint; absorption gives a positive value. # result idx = 0.50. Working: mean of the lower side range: 82.2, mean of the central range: 79.3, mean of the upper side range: 80.6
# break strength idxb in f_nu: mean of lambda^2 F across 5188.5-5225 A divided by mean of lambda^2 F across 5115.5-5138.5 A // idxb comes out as 1.01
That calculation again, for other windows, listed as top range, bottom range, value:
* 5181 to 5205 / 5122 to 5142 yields 0.98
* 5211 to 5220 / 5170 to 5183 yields 1.16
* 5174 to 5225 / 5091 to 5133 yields 0.98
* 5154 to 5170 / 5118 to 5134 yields 0.96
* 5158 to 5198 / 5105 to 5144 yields 0.93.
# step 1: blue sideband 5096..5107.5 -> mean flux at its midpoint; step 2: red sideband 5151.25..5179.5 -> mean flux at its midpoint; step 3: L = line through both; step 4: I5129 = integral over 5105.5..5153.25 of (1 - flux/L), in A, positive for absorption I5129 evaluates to -0.9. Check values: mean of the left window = 82.2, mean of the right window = 74.5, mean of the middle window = 80.3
